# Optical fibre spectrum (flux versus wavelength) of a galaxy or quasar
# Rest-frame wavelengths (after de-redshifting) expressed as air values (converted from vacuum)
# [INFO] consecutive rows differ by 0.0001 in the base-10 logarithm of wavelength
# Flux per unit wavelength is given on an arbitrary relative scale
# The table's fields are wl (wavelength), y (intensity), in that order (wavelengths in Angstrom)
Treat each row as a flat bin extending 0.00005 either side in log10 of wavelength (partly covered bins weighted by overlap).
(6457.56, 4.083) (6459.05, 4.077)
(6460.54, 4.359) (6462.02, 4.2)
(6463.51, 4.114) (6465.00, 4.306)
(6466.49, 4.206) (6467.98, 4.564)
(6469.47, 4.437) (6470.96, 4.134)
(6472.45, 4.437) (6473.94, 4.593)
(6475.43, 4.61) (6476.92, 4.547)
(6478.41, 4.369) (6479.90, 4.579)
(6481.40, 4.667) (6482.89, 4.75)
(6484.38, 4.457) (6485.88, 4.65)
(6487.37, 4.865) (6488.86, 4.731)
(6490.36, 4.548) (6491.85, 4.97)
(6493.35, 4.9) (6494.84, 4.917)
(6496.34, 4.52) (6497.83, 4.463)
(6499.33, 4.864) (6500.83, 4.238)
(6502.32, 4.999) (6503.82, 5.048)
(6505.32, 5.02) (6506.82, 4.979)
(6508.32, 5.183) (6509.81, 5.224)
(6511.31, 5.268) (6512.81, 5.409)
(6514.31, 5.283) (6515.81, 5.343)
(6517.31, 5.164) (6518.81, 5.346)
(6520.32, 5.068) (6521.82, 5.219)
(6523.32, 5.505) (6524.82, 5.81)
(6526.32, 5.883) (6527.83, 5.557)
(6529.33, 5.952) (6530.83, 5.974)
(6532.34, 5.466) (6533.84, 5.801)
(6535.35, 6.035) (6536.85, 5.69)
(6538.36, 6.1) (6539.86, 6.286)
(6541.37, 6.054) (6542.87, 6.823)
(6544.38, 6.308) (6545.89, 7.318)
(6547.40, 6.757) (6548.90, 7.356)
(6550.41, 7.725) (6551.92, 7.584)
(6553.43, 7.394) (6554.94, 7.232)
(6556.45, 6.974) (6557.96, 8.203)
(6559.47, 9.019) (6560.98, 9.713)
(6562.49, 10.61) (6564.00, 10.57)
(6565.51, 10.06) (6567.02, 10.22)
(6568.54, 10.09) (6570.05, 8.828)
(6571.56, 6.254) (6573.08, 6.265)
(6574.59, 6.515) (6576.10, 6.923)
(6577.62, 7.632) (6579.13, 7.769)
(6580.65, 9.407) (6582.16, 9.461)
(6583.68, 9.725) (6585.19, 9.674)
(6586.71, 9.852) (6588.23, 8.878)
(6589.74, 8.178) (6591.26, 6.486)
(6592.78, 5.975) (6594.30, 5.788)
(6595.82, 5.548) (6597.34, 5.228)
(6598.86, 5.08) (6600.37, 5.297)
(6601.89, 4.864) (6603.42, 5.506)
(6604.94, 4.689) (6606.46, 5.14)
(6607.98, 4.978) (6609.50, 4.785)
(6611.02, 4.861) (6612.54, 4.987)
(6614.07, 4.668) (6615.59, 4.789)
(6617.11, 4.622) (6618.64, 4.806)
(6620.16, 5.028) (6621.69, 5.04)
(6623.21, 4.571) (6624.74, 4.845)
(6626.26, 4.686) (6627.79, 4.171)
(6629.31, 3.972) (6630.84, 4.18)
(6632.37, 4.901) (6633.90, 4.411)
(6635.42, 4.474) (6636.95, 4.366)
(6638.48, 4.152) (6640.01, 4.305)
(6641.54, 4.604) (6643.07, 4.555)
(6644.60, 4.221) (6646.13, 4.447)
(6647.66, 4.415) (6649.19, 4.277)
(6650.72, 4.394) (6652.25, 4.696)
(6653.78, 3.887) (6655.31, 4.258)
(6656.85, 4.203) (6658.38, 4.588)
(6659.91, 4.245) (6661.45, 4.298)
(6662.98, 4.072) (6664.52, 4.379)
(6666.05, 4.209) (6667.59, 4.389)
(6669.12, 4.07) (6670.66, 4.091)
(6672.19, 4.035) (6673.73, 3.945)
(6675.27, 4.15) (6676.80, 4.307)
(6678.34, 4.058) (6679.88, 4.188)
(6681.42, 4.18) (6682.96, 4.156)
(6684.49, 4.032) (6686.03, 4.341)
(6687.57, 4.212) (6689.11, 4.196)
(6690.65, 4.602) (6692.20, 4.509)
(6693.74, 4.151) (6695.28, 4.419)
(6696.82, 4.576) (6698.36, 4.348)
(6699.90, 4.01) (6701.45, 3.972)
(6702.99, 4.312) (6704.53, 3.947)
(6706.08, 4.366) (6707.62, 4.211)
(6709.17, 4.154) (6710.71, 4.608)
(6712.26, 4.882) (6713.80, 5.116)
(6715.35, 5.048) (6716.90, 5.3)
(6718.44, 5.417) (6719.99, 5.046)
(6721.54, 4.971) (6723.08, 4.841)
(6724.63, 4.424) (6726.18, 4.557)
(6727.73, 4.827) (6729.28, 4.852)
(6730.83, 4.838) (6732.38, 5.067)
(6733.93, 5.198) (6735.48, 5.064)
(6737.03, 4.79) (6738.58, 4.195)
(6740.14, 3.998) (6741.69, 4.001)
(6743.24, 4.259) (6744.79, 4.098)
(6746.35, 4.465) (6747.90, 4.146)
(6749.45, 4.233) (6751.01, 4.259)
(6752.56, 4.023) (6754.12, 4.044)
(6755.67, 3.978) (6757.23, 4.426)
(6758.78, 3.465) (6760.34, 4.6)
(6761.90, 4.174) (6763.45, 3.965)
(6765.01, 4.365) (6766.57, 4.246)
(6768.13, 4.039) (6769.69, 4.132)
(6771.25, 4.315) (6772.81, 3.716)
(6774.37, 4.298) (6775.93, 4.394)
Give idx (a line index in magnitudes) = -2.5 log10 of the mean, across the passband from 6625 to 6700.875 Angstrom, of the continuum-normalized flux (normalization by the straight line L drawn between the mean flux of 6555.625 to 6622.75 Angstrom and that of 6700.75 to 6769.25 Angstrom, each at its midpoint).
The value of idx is 0.308 mag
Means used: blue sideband 7.01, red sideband 4.47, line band 4.3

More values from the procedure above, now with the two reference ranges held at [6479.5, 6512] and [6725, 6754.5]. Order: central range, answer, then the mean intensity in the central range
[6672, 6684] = 0.107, 4.13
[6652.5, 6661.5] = 0.079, 4.27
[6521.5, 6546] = -0.245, 5.97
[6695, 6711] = 0.067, 4.25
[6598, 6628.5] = -0.051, 4.87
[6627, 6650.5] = 0.060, 4.36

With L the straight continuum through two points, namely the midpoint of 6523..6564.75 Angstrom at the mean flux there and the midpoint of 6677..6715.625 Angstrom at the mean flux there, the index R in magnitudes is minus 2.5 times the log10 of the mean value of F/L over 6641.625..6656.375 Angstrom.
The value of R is 0.18 mag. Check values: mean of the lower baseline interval 7.01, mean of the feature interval 4.36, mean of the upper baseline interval 4.33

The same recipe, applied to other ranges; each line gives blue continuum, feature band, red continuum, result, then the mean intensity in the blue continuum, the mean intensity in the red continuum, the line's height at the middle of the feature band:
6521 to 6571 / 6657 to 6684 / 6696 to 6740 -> 0.271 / 7.27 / 4.67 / 5.39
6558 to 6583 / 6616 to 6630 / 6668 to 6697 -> 0.381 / 8.7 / 4.22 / 6.6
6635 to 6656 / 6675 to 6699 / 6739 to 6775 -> -0.001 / 4.36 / 4.14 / 4.28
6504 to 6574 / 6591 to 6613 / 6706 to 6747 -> 0.152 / 6.73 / 4.69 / 6.04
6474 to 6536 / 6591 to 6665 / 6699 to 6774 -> 0.009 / 5.07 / 4.43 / 4.73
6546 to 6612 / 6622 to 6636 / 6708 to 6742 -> 0.404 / 7.41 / 4.78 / 6.51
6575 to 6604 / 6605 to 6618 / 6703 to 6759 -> 0.369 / 7.22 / 4.54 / 6.81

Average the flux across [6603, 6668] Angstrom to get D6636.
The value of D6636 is 4.53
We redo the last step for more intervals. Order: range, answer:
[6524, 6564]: 6.98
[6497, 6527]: 5.16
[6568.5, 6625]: 6.36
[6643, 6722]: 4.37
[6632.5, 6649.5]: 4.41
